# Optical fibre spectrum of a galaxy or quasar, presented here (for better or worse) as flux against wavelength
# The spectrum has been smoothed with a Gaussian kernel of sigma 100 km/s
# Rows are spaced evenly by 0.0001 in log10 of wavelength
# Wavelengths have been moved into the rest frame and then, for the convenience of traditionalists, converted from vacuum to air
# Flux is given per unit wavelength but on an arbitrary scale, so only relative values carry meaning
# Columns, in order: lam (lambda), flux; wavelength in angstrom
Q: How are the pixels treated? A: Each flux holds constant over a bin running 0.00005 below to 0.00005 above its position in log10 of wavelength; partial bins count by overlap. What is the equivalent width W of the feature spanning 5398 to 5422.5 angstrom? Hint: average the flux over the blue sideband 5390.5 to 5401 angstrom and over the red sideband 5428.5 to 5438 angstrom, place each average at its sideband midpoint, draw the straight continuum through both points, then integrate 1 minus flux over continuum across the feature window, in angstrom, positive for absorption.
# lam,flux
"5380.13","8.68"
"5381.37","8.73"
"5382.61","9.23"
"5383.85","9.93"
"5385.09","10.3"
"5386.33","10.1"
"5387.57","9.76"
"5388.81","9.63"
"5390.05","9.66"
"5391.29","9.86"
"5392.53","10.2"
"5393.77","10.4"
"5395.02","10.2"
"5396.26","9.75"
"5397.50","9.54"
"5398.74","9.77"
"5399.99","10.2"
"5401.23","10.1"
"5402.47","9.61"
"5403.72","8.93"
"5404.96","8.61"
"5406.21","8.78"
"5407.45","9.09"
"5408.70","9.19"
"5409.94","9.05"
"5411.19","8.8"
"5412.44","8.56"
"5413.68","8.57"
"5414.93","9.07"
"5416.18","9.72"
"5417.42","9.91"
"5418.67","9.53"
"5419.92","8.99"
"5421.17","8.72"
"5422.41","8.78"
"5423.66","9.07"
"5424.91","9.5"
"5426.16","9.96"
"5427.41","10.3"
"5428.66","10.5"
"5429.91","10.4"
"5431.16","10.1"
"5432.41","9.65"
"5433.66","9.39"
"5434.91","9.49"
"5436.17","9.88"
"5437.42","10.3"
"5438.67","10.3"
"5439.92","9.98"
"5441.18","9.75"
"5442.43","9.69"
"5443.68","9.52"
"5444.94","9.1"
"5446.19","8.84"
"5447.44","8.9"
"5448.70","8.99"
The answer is 1.9 angstrom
